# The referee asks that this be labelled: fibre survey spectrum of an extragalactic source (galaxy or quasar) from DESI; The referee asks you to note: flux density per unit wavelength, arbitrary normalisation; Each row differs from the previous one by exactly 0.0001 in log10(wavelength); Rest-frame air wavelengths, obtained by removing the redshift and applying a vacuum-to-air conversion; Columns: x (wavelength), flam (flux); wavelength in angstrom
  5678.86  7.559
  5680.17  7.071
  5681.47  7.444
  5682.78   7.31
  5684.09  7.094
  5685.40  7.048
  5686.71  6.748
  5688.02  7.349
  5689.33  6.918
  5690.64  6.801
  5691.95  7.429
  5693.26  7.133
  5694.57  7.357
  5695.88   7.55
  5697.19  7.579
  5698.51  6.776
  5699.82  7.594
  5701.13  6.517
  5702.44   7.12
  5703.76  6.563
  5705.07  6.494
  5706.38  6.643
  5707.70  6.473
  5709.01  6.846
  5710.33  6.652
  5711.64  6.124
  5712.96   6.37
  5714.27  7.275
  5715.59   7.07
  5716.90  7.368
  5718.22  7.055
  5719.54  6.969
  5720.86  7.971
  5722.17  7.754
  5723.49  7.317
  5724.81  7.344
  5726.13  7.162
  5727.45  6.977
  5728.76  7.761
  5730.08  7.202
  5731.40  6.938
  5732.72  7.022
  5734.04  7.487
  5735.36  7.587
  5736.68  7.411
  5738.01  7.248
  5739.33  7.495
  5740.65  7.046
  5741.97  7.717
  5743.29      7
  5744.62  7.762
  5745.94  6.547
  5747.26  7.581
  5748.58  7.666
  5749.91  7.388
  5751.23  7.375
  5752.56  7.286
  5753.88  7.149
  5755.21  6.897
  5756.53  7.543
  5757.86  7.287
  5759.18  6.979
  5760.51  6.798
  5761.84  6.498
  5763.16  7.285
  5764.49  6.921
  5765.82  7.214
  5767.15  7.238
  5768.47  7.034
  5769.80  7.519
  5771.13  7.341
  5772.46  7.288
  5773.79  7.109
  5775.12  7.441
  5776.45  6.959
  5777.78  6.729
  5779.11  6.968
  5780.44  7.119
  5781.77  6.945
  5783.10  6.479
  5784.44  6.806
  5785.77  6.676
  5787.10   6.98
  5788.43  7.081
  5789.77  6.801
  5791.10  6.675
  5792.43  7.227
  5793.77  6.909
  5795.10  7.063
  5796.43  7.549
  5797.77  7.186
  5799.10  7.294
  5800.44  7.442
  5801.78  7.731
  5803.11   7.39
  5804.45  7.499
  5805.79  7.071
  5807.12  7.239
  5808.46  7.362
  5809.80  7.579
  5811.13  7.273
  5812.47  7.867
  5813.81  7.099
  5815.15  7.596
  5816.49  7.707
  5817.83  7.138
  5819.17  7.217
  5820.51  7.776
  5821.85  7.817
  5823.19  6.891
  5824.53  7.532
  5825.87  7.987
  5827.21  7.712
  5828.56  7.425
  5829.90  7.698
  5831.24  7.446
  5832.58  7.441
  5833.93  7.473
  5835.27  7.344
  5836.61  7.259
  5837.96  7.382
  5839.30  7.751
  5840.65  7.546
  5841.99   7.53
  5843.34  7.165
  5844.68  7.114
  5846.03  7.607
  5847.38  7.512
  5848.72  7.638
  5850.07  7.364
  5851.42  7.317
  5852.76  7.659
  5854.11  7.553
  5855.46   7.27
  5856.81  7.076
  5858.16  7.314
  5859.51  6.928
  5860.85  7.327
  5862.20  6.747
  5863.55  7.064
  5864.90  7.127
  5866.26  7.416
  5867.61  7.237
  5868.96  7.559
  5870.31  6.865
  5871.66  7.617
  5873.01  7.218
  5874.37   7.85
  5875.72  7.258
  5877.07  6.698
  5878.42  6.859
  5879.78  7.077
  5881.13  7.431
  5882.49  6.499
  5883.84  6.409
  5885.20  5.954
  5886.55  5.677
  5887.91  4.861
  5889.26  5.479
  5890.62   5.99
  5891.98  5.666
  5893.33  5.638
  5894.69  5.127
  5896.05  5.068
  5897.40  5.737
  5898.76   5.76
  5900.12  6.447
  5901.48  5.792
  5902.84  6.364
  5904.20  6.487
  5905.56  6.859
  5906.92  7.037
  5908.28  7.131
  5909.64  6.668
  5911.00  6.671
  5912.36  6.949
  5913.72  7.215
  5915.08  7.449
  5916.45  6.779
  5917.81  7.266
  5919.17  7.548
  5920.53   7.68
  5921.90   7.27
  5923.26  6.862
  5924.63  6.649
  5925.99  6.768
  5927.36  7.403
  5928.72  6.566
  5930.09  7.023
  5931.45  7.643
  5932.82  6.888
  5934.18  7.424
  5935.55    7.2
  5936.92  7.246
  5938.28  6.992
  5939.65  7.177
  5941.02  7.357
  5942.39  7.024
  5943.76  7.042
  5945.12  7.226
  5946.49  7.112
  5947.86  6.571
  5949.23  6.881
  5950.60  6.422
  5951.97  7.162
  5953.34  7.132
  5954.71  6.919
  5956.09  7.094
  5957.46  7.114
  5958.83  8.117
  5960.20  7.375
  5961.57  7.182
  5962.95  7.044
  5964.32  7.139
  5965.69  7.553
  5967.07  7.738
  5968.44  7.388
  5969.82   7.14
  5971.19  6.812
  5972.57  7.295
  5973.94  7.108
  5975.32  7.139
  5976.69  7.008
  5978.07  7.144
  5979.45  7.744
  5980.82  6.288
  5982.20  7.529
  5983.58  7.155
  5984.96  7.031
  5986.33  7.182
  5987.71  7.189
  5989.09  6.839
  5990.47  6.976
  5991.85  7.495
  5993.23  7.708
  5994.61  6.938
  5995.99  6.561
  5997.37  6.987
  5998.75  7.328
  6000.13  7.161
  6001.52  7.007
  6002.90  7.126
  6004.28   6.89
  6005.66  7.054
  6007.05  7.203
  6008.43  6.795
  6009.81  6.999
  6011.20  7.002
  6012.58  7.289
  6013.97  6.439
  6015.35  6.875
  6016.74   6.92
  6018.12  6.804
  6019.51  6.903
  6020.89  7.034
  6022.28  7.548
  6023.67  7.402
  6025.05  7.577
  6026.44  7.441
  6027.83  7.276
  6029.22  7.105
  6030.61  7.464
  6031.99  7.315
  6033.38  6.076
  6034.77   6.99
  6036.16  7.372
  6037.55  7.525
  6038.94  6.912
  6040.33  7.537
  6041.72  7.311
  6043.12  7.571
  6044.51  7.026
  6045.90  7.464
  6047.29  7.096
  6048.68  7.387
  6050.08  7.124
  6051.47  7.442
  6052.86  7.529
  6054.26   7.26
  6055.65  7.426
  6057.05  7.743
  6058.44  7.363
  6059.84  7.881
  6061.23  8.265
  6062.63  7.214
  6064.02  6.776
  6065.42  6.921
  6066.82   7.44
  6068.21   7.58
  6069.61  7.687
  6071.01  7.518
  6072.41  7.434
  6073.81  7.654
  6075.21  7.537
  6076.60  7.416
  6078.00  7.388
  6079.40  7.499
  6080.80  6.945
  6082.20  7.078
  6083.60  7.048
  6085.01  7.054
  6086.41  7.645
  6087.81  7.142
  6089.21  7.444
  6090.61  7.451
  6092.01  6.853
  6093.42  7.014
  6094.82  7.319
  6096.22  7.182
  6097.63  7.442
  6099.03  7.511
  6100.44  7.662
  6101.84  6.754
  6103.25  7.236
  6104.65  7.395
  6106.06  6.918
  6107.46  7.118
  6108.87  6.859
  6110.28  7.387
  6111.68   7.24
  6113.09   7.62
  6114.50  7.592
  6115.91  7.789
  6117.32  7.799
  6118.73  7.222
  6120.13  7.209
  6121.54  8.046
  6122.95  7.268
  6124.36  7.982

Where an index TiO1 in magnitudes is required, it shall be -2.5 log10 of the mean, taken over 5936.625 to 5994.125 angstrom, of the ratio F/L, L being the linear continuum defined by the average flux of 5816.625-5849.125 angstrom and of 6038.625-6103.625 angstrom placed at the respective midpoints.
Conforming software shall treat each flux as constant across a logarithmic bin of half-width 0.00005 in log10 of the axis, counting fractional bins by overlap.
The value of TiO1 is 0.036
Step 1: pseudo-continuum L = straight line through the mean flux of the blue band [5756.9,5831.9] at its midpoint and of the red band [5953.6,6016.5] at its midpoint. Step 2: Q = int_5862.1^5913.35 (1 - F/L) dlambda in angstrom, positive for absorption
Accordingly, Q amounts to 4.6 angstrom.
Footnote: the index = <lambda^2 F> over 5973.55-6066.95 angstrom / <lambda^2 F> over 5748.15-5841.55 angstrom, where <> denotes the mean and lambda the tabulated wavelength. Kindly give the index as 1.07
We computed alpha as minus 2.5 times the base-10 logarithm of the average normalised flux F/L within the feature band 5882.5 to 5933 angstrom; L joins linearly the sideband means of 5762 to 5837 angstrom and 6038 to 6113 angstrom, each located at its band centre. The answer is 0.12 mag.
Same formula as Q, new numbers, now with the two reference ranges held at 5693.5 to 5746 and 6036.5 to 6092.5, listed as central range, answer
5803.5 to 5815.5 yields -0.33 angstrom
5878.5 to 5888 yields 1.11 angstrom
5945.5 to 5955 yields 0.51 angstrom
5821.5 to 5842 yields -0.85 angstrom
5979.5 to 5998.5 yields 0.57 angstrom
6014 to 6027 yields 0.37 angstrom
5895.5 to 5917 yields 2.15 angstrom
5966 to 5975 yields 0.06 angstrom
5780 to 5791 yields 0.51 angstrom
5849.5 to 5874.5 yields -0.16 angstrom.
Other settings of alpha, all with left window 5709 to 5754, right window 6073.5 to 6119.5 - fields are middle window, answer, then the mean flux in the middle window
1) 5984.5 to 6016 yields 0.04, 7.05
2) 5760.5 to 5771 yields 0.02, 7.09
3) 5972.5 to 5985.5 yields 0.02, 7.14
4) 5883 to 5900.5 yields 0.27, 5.67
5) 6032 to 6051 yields 0.02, 7.19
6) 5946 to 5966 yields 0.02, 7.11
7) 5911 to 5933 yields 0.02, 7.11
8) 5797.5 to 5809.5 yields -0.02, 7.37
